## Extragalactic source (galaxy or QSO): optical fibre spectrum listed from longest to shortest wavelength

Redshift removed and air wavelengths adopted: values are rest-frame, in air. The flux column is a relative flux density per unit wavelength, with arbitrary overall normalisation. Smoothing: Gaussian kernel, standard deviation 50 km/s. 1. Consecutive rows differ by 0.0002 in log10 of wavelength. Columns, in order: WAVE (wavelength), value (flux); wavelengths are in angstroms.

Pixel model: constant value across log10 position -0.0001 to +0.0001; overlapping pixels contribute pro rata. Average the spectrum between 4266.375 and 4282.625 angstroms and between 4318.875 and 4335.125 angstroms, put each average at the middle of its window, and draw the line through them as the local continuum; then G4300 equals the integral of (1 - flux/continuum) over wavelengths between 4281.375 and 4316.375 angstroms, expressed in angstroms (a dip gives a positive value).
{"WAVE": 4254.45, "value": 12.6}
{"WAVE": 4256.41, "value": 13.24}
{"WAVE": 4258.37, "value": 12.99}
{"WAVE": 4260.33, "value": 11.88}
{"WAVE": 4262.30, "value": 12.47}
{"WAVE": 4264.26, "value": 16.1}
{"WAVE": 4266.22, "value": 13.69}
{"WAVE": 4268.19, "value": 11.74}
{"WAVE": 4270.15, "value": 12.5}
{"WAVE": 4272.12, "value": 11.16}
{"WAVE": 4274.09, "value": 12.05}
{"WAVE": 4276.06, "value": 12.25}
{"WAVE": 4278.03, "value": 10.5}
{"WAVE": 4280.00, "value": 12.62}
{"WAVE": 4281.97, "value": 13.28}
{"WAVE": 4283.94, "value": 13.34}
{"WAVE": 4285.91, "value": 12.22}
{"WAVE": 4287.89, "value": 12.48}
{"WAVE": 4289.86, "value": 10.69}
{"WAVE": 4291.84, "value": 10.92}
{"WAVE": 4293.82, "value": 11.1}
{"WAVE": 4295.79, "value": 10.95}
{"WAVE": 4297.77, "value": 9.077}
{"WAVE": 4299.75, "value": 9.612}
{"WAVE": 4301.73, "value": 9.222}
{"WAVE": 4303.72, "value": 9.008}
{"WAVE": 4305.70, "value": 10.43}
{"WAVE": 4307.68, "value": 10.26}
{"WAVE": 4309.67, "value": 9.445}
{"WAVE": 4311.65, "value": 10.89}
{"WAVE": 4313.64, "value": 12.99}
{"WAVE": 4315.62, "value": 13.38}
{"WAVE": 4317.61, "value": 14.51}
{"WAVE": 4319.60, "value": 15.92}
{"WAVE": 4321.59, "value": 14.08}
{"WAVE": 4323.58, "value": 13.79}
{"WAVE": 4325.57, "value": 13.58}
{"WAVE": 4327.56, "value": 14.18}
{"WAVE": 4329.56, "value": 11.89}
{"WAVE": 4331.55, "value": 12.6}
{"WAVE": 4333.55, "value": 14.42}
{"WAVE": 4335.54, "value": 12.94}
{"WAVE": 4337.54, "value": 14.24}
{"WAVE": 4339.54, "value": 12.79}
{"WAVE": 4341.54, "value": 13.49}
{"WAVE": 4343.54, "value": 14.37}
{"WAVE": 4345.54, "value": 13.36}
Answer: 4.90 angstroms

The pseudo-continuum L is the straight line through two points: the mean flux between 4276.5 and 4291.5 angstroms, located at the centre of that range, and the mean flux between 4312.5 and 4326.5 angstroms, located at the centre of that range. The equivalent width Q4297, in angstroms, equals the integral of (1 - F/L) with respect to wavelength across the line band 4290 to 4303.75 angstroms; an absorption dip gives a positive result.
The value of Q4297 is 2.89 angstroms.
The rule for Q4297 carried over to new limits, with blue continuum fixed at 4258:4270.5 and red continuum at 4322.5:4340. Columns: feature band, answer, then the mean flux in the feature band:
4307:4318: 1.2 angstroms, 11.8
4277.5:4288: 0.6 angstroms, 12.5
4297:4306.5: 2.7 angstroms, 9.45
